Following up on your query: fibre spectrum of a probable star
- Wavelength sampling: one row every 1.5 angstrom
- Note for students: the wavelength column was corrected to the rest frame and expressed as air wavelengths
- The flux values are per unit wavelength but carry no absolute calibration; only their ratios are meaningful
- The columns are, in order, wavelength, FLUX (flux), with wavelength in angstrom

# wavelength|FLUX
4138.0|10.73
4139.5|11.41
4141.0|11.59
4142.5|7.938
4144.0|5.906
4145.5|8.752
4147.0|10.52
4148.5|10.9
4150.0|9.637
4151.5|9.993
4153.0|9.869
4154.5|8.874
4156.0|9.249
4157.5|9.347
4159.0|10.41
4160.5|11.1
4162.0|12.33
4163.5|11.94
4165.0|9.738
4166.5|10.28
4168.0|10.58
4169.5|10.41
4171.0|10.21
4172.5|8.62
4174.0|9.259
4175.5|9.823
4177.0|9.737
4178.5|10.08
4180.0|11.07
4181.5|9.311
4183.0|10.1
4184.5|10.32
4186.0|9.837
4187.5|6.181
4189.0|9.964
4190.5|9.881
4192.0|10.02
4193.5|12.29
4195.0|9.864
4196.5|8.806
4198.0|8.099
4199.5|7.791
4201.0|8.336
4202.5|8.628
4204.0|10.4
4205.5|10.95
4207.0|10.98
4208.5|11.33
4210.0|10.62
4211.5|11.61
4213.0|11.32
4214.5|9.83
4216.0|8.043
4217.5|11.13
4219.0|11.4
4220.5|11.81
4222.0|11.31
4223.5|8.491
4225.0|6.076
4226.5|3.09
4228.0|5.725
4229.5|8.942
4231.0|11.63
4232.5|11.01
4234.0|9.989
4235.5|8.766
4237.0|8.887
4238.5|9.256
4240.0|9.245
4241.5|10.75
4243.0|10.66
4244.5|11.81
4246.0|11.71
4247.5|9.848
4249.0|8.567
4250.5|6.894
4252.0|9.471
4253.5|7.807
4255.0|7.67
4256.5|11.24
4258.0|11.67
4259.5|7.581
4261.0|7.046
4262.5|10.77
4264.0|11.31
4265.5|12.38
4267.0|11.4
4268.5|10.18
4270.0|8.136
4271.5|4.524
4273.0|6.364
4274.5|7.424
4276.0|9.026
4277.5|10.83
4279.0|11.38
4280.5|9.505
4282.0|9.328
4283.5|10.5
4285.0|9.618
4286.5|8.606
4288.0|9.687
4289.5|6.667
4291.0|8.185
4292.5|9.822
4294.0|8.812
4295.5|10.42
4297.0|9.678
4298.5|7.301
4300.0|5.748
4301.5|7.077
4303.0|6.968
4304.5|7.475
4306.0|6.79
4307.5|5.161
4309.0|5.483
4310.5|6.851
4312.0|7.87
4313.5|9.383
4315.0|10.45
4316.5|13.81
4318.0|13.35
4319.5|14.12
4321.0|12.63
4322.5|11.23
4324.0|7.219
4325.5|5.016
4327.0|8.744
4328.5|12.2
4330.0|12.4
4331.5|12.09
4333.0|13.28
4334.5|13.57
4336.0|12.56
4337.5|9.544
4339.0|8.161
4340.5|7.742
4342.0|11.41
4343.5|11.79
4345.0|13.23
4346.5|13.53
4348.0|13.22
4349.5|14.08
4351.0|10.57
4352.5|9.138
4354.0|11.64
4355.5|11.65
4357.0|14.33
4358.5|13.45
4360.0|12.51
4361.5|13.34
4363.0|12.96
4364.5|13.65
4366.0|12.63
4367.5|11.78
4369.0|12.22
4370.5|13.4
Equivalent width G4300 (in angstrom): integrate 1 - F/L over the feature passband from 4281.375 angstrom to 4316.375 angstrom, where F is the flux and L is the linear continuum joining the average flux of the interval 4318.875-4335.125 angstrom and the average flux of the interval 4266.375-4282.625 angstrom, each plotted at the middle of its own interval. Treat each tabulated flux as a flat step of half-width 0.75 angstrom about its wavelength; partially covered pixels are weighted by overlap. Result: 5.7 angstrom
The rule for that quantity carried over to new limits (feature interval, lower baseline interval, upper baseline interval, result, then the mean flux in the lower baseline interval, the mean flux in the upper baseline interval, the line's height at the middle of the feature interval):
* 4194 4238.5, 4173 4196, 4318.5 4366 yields 3.1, 9.82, 11.7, 10.2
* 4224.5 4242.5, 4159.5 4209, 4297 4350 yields 2.3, 9.94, 10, 9.97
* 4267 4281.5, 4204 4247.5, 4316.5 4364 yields 2.6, 9.88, 11.7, 10.6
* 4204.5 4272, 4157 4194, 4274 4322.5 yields -0.3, 10.1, 9.1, 9.59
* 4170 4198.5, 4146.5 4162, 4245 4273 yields 0.5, 10.1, 9.29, 9.86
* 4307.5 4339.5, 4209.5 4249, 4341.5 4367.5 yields 4.0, 9.7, 12.5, 11.8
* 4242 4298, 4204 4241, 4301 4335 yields 1.8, 9.67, 9.69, 9.68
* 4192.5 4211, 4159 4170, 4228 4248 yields 1.0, 10.9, 10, 10.5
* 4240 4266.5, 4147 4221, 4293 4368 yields 1.2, 10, 10.6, 10.3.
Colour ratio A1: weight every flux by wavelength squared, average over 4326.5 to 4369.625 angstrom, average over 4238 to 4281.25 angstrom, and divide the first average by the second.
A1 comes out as 1.32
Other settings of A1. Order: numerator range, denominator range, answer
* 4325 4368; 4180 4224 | 1.26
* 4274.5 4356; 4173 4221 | 1.05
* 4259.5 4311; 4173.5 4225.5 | 0.90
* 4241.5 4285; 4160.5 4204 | 1.01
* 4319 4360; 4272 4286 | 1.27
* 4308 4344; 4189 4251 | 1.13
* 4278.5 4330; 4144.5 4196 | 0.97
